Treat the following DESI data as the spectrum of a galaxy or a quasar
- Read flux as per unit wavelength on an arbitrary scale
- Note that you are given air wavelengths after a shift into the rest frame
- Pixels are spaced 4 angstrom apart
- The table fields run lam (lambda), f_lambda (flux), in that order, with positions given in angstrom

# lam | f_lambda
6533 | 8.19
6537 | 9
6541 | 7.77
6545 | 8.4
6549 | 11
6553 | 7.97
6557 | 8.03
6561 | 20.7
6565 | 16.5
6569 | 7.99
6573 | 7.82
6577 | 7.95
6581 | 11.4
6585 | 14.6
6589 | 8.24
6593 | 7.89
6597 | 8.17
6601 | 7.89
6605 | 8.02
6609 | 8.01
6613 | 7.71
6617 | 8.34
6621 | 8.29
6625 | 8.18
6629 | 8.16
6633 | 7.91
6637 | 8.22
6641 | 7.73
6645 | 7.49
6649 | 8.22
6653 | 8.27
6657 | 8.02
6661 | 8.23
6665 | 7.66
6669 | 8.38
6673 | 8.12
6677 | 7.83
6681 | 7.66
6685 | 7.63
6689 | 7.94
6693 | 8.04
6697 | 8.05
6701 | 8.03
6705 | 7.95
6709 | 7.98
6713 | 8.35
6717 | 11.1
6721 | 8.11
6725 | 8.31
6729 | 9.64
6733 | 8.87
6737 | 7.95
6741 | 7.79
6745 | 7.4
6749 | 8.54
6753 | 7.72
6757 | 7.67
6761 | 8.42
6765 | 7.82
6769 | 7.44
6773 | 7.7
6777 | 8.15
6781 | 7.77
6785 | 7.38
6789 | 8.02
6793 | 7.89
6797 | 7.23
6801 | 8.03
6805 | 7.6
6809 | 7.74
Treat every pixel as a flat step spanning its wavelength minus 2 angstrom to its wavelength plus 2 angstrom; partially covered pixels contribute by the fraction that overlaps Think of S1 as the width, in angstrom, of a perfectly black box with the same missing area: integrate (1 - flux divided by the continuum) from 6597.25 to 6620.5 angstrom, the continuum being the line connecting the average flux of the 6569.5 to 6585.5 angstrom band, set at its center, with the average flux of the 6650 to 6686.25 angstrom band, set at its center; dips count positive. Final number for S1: 2.9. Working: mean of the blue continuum 9.82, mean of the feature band 8.03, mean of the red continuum 7.99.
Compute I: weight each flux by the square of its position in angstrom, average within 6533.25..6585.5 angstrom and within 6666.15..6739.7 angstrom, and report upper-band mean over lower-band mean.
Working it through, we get 0.83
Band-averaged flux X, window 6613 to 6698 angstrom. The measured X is 8.01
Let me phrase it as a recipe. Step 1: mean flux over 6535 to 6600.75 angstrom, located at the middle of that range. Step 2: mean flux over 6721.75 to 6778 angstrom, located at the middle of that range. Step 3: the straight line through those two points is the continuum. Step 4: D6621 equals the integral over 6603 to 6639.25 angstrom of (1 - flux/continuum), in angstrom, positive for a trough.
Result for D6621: 5.5 angstrom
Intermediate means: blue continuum 10.2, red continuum 8.1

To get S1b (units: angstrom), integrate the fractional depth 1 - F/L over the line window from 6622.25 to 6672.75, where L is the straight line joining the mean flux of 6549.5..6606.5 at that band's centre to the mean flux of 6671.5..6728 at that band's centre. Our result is 5.9 angstrom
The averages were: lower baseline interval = 10.3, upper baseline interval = 8.25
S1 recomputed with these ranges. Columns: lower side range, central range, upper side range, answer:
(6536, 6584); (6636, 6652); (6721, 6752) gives 2.6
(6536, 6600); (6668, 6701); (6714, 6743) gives 4.5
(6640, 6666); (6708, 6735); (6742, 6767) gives -3.4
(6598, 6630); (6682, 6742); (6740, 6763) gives -3.1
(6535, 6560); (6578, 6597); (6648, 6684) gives -2.9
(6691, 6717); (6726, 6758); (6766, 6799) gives -0.8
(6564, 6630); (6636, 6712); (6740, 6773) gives 4.3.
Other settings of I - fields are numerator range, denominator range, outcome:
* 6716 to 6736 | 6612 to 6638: 1.15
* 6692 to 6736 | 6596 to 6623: 1.10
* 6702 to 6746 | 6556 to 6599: 0.82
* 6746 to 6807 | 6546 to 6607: 0.81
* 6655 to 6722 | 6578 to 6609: 0.90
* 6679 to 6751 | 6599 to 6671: 1.06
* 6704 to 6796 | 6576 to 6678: 1.00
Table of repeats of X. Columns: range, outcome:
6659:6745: 8.25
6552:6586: 11.4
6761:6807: 7.76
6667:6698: 7.95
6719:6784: 8.07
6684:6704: 7.95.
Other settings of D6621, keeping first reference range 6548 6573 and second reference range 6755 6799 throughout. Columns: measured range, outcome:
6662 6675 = 2.3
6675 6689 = 2.6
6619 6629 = 2.2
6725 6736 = -0.4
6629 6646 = 4.0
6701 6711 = 1.2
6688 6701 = 1.8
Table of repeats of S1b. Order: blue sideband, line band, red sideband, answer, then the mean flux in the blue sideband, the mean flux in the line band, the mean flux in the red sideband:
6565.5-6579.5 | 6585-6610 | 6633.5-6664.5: 0.3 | 8.96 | 8.56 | 8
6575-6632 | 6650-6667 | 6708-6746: 1.2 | 8.76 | 8.06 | 8.6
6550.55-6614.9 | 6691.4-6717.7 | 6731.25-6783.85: 0.5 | 9.94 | 8.38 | 7.93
